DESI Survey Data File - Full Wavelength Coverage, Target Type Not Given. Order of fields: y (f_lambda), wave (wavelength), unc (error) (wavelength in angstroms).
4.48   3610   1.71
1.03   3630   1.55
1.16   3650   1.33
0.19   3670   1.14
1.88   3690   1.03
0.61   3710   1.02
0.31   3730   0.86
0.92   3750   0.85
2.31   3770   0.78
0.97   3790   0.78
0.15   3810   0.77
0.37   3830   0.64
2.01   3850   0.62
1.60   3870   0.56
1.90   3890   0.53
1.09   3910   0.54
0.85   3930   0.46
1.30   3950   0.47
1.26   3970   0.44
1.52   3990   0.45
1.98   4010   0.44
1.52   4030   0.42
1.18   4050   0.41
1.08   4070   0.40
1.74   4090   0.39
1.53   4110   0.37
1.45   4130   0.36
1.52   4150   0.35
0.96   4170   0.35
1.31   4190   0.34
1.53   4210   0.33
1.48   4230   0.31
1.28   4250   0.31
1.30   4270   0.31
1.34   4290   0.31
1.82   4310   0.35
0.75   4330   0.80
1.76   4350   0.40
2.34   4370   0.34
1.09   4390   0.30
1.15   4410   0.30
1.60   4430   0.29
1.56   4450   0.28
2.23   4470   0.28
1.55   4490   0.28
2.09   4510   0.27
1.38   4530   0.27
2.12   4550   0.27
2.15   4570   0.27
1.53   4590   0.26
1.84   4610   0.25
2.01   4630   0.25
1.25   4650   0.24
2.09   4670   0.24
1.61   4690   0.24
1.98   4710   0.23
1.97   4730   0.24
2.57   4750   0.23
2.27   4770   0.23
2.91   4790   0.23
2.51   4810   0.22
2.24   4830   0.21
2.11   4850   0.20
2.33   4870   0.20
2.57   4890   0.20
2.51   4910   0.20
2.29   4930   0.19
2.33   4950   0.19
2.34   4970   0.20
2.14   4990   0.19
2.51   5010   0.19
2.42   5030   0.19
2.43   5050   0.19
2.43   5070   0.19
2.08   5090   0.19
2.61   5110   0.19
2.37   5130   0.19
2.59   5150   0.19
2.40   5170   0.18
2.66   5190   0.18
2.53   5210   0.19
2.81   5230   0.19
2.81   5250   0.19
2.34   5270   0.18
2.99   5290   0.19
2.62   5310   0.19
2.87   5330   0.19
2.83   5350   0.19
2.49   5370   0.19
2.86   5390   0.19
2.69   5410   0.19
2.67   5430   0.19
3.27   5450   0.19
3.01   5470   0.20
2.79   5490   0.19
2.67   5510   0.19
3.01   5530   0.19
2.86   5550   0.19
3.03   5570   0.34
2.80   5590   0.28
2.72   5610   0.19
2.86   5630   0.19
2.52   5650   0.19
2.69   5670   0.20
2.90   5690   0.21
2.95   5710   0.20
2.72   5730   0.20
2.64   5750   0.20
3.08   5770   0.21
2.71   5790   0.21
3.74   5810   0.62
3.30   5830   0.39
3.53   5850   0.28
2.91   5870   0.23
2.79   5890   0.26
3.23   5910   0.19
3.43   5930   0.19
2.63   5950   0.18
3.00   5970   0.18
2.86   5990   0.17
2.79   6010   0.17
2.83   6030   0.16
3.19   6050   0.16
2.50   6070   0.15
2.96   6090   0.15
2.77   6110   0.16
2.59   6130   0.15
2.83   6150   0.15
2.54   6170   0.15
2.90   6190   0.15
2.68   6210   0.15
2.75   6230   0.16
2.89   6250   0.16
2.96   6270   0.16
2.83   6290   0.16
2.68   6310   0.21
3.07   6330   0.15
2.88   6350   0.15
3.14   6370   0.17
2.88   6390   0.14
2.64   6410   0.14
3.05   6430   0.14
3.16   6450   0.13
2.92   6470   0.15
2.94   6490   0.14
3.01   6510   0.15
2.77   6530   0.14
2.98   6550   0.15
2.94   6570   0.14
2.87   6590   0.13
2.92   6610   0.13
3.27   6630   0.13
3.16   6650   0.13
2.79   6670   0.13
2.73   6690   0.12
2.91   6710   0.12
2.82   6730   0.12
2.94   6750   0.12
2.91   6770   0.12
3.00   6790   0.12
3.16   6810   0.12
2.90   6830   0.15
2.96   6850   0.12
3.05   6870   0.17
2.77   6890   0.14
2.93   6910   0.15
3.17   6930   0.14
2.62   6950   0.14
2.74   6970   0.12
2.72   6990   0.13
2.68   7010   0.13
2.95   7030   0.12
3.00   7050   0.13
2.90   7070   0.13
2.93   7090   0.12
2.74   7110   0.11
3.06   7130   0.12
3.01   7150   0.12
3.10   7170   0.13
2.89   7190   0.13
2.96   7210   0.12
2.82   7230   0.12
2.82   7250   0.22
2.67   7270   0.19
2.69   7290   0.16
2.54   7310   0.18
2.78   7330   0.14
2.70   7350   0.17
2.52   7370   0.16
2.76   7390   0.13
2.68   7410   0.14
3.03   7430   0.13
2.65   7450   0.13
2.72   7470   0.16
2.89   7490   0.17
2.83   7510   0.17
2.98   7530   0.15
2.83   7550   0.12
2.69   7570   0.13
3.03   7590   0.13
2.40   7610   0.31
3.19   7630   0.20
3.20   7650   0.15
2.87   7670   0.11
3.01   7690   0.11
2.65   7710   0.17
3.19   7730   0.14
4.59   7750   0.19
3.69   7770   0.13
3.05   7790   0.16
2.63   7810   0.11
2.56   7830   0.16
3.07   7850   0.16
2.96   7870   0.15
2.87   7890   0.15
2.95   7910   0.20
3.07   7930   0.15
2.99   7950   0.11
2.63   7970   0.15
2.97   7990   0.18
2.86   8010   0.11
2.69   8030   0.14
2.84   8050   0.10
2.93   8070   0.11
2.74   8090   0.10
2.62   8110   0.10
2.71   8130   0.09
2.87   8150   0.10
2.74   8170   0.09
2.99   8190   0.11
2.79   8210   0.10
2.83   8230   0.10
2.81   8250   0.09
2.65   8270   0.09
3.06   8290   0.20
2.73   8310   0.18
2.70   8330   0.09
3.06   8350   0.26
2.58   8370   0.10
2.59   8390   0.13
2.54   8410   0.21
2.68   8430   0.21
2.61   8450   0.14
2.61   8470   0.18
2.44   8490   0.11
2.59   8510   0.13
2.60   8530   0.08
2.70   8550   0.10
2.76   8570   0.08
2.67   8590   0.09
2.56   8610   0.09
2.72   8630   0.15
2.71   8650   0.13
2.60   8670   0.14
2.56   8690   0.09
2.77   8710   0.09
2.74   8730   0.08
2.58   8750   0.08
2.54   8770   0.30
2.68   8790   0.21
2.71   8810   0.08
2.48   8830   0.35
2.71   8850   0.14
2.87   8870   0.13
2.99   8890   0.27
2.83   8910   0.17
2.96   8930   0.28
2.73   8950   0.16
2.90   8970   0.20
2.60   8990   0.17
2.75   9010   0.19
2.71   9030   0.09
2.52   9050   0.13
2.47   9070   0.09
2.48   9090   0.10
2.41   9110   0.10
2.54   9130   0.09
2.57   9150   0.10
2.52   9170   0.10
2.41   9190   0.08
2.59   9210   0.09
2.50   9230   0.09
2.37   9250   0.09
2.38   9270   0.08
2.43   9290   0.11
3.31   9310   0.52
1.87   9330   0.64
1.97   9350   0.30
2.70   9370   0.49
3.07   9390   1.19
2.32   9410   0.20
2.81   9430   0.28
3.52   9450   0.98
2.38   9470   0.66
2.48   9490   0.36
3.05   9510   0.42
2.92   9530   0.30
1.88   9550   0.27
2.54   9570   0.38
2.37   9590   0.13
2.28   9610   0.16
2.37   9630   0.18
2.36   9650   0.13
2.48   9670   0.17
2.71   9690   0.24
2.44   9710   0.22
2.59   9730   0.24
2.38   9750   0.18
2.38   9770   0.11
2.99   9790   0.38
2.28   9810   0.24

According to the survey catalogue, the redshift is 0.18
